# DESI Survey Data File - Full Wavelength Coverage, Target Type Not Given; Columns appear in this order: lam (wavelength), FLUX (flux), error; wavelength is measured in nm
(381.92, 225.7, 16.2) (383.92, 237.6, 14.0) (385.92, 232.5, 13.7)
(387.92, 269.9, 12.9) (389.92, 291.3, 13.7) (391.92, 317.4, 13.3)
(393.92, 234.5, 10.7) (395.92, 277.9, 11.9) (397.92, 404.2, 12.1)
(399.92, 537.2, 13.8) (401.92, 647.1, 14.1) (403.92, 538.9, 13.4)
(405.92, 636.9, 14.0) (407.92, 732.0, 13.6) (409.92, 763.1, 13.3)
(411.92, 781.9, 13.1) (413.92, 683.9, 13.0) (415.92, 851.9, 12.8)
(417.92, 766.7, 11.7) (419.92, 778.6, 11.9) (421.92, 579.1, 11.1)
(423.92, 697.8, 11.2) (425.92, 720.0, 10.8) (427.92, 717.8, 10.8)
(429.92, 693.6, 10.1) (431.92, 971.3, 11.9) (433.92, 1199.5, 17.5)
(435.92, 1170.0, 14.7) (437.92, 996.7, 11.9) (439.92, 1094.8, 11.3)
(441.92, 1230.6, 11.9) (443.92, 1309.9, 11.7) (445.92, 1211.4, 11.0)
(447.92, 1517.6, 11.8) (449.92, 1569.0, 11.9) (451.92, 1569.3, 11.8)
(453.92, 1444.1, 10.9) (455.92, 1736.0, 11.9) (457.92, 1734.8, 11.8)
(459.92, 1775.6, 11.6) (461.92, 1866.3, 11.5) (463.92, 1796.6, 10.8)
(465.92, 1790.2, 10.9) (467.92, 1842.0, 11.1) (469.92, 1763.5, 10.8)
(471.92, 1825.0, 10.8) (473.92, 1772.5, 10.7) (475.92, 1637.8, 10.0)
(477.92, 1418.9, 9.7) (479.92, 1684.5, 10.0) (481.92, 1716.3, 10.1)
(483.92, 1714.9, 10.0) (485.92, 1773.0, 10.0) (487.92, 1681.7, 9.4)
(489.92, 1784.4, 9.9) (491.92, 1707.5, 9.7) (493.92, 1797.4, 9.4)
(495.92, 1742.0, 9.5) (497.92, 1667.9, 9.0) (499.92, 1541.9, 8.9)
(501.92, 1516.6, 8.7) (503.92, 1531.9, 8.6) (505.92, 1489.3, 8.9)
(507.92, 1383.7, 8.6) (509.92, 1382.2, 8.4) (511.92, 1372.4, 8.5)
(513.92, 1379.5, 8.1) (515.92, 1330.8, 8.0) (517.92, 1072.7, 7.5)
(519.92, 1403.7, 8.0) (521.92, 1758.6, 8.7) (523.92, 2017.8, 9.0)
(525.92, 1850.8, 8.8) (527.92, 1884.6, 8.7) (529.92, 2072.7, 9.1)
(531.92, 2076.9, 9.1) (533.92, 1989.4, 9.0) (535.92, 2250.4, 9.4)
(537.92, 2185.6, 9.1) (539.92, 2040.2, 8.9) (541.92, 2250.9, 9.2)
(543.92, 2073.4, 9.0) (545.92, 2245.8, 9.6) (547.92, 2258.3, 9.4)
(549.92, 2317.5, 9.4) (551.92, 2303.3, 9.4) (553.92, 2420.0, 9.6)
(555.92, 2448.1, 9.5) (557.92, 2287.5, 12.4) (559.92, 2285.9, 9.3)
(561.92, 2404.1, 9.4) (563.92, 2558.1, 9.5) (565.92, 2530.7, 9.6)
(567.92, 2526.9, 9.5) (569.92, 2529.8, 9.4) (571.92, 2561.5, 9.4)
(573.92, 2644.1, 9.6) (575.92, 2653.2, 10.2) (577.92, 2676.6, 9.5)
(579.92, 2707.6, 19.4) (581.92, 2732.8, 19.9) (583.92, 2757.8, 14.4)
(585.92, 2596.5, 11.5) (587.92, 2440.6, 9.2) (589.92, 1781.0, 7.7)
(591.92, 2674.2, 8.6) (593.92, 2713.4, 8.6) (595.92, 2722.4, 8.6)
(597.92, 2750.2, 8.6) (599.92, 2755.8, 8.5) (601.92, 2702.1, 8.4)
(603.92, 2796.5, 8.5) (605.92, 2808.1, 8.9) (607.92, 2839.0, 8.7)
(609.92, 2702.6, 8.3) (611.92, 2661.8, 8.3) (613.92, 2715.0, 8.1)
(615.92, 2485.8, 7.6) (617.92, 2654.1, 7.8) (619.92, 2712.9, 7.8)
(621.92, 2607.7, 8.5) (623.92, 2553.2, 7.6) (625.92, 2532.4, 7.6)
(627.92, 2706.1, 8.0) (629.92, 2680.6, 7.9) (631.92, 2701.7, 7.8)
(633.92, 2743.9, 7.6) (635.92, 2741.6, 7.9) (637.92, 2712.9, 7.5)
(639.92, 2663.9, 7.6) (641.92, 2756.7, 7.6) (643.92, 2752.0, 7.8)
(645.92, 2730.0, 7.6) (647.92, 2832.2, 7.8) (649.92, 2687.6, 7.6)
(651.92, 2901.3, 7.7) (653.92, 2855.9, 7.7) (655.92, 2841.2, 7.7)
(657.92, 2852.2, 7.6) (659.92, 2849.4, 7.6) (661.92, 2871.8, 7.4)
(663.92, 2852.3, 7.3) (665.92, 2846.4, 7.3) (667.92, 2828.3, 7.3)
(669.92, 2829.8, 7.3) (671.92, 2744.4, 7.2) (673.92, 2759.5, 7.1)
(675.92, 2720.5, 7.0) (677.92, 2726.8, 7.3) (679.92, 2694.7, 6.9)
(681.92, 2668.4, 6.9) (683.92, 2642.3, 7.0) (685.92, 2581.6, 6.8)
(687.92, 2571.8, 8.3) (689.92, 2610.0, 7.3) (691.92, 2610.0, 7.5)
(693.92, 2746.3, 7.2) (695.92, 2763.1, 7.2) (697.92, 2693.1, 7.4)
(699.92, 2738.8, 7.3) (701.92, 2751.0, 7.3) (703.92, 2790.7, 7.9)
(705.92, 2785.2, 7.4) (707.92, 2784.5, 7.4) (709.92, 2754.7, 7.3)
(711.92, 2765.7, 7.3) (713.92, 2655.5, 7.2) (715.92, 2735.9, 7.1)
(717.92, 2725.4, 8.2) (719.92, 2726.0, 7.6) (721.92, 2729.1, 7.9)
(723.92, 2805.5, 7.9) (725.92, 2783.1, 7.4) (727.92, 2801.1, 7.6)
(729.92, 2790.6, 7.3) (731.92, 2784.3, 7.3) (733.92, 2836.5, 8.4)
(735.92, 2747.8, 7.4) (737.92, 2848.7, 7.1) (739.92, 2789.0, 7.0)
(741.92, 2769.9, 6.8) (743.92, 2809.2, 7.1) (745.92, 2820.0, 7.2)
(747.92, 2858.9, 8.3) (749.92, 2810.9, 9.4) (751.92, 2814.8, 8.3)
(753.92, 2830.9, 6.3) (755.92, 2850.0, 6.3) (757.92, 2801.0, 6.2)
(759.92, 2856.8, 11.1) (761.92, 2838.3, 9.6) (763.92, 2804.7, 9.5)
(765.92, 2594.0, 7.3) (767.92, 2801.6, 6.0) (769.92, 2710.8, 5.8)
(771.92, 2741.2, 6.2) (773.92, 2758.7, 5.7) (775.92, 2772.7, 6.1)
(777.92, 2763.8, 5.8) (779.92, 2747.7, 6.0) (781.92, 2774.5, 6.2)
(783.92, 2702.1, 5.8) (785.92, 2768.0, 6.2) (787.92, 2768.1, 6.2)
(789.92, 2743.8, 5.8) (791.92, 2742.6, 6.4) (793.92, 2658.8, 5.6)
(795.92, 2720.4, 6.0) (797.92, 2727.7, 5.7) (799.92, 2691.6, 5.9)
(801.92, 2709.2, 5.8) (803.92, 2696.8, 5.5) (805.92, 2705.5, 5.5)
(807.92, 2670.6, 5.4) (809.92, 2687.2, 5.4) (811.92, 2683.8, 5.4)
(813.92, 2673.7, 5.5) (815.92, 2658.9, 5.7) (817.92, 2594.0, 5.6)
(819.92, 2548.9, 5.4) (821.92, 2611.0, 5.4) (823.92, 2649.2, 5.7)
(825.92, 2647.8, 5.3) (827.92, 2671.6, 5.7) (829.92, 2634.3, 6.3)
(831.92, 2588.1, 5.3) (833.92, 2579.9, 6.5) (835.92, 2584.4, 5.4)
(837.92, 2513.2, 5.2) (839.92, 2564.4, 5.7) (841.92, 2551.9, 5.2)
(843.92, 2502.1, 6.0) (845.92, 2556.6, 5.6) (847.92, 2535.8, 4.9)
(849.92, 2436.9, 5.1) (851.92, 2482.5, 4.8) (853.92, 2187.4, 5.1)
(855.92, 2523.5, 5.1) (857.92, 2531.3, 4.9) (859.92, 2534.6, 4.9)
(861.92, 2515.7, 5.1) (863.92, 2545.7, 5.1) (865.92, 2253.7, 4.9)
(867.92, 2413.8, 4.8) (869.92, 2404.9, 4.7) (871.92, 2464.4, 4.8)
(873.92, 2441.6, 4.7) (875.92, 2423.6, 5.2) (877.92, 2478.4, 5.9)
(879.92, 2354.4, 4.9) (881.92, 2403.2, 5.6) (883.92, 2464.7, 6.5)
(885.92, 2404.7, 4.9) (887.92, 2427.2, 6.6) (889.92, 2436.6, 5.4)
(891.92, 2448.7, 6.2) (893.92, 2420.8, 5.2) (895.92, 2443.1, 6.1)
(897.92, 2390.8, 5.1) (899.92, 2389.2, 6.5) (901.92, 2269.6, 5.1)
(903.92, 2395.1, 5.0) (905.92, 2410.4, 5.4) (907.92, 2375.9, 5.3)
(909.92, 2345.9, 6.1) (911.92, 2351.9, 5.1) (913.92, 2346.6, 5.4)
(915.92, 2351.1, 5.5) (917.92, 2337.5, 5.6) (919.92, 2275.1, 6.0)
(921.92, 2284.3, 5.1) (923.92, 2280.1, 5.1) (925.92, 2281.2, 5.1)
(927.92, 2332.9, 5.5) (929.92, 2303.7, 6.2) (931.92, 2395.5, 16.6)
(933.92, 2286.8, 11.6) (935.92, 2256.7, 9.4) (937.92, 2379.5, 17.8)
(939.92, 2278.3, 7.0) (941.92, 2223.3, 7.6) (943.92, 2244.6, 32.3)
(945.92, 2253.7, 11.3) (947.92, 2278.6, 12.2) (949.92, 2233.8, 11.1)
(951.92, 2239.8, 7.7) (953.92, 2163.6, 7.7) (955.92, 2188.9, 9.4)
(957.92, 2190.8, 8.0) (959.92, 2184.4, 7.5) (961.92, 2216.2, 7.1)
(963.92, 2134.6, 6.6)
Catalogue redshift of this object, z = 0.00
